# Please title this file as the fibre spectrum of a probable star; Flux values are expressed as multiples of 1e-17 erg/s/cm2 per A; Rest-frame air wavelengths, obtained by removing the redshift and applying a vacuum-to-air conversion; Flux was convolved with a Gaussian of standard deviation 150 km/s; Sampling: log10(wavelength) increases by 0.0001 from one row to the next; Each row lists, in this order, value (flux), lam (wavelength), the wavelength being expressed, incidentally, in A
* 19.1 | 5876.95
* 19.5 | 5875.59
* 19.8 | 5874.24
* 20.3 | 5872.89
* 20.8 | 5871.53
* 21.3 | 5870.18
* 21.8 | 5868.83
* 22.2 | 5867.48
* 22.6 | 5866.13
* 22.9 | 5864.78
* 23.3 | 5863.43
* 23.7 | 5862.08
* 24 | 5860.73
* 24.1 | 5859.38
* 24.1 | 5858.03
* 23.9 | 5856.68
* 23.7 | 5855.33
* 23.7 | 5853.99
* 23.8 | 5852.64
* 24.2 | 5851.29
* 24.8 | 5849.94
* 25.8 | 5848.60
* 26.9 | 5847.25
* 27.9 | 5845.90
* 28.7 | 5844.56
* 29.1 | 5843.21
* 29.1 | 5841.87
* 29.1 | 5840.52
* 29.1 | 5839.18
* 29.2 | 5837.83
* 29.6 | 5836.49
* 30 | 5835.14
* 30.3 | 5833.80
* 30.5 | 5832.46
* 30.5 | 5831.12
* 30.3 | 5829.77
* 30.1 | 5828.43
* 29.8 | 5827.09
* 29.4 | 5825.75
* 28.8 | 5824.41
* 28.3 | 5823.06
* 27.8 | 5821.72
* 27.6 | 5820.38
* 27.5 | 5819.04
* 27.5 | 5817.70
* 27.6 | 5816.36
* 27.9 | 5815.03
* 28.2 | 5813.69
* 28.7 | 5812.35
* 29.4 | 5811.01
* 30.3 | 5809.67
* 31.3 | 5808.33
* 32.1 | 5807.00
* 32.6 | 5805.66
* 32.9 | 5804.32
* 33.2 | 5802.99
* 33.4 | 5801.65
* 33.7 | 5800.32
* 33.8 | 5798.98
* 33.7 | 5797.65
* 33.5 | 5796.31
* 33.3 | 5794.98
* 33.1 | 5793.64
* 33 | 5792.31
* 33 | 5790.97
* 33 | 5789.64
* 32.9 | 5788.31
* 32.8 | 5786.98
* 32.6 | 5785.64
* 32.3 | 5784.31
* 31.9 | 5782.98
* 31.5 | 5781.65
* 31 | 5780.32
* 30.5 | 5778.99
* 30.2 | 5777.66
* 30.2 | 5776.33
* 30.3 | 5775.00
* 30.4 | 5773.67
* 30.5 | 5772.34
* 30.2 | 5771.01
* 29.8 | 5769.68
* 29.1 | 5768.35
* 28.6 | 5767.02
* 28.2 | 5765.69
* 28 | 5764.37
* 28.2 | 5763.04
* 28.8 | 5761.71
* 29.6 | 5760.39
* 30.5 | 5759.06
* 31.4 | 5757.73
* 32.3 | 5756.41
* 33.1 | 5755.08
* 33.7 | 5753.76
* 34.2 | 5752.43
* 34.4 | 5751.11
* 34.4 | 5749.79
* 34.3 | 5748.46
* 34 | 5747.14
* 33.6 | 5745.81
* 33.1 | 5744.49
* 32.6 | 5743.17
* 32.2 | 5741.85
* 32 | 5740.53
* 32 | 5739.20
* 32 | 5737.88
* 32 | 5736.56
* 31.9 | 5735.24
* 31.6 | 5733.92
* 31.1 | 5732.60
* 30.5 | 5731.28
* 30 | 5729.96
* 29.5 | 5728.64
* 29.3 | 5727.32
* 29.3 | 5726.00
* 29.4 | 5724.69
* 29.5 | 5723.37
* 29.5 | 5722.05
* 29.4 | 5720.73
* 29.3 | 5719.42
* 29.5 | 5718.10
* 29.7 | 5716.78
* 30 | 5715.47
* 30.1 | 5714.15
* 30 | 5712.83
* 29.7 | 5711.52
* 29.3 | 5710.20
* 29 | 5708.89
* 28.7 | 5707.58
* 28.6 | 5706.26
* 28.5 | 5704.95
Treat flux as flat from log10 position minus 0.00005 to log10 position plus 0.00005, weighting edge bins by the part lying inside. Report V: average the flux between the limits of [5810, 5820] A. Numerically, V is 28.2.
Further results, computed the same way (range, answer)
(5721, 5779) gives 31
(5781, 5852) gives 30.2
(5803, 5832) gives 29.5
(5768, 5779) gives 30.1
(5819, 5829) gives 28.7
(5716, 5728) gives 29.5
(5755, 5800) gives 31.2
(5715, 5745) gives 30.7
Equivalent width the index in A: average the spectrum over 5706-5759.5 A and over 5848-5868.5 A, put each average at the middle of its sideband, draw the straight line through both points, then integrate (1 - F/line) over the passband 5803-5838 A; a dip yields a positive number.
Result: -4.9 A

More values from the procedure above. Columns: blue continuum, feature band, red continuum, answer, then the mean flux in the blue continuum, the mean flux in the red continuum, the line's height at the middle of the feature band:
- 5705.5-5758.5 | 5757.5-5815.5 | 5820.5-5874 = -4.71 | 31.2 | 26.2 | 28.8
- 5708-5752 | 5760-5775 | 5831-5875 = 0.03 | 31.1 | 25.4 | 29.3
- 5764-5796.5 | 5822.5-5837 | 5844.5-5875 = -1.85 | 31.2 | 23.6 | 26.4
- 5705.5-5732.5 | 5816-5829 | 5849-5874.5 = -1.93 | 29.5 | 23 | 24.8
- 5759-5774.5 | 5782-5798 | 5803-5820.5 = -1.83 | 29.3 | 29.7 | 29.5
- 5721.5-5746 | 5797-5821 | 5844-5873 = -3.47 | 31.1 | 23.9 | 26.7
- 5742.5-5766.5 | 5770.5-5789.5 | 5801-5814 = 0.18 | 31.9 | 31.3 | 31.6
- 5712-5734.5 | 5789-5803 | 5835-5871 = -3.06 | 29.9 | 25.4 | 27.4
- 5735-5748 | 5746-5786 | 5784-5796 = 1.95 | 32.6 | 32.9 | 32.8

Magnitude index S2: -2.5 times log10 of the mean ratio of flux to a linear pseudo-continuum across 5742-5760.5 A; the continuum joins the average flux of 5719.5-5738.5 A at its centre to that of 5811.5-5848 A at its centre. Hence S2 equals -0.10 mag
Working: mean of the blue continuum 30.3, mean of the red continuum 28.9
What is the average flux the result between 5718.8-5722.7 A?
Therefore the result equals 29.4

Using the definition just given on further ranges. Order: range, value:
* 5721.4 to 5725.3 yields 29.4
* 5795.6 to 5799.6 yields 33.7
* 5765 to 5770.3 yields 28.9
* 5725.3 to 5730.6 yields 29.6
